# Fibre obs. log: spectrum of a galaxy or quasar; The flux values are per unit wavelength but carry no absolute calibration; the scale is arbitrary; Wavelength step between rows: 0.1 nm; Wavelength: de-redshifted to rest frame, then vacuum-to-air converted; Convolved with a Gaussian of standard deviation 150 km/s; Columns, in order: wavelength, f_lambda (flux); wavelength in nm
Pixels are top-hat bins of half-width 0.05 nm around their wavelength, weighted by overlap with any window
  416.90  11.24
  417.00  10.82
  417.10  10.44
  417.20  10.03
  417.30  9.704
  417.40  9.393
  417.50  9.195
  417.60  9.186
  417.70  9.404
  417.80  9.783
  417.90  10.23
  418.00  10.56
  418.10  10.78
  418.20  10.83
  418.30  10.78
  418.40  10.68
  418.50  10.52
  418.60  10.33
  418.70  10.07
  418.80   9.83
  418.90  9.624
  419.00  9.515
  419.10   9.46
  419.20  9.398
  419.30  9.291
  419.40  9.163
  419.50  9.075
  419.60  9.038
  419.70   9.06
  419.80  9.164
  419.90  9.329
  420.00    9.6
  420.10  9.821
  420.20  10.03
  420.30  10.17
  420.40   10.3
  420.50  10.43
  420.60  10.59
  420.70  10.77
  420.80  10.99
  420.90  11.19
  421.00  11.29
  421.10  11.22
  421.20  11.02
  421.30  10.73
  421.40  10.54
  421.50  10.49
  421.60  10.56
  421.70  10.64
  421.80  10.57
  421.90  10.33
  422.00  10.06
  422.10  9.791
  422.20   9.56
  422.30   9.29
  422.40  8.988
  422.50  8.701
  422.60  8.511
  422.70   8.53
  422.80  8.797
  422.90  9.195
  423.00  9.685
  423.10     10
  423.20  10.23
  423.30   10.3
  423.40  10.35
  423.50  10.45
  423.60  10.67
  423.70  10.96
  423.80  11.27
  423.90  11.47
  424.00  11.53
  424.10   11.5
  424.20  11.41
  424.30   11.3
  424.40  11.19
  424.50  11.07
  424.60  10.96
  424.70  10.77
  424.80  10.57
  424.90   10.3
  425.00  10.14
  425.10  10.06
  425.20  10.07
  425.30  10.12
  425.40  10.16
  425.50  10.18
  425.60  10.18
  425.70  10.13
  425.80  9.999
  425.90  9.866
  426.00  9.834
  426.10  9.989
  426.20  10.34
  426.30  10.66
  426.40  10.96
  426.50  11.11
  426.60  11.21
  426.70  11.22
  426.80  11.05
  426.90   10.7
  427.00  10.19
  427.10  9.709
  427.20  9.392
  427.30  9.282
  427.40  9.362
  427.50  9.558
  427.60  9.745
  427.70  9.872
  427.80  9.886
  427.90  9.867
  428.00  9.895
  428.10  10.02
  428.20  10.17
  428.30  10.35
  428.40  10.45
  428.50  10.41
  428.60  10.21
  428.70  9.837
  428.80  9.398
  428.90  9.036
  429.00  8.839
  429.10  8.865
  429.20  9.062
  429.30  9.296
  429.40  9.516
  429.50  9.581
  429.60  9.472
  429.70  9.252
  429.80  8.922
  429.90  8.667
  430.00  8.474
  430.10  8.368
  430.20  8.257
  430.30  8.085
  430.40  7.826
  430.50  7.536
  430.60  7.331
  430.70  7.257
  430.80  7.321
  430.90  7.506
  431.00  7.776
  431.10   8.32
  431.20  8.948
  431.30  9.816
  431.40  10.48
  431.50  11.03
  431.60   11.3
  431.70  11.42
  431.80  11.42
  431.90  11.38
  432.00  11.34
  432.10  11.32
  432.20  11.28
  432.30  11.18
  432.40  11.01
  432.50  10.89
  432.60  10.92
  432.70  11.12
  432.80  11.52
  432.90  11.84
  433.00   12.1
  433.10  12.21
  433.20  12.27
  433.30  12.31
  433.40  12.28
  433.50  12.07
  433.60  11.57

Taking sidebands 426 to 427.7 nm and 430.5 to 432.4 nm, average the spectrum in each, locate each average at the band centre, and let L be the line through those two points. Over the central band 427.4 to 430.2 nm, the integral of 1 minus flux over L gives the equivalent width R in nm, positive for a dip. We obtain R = 0.16 nm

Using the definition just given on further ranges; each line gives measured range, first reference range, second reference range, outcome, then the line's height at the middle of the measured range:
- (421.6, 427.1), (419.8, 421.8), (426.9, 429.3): -0.11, 10.1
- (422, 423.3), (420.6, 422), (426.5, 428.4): 0.16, 10.6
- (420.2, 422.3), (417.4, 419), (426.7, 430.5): -0.13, 9.9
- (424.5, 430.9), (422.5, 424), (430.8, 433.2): 0.42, 10.4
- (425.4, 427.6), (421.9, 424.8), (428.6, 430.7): -0.16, 9.51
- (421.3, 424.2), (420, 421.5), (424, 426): 0.12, 10.6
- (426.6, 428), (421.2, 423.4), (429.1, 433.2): -0.03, 9.8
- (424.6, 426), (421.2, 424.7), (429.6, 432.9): -0.01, 10.1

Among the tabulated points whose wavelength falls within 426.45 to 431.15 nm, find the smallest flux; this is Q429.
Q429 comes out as 7.257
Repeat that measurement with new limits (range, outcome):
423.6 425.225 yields 10.06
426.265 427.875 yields 9.282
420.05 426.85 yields 8.511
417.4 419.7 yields 9.038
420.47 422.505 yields 8.701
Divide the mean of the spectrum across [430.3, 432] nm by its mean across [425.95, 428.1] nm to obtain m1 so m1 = 0.90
